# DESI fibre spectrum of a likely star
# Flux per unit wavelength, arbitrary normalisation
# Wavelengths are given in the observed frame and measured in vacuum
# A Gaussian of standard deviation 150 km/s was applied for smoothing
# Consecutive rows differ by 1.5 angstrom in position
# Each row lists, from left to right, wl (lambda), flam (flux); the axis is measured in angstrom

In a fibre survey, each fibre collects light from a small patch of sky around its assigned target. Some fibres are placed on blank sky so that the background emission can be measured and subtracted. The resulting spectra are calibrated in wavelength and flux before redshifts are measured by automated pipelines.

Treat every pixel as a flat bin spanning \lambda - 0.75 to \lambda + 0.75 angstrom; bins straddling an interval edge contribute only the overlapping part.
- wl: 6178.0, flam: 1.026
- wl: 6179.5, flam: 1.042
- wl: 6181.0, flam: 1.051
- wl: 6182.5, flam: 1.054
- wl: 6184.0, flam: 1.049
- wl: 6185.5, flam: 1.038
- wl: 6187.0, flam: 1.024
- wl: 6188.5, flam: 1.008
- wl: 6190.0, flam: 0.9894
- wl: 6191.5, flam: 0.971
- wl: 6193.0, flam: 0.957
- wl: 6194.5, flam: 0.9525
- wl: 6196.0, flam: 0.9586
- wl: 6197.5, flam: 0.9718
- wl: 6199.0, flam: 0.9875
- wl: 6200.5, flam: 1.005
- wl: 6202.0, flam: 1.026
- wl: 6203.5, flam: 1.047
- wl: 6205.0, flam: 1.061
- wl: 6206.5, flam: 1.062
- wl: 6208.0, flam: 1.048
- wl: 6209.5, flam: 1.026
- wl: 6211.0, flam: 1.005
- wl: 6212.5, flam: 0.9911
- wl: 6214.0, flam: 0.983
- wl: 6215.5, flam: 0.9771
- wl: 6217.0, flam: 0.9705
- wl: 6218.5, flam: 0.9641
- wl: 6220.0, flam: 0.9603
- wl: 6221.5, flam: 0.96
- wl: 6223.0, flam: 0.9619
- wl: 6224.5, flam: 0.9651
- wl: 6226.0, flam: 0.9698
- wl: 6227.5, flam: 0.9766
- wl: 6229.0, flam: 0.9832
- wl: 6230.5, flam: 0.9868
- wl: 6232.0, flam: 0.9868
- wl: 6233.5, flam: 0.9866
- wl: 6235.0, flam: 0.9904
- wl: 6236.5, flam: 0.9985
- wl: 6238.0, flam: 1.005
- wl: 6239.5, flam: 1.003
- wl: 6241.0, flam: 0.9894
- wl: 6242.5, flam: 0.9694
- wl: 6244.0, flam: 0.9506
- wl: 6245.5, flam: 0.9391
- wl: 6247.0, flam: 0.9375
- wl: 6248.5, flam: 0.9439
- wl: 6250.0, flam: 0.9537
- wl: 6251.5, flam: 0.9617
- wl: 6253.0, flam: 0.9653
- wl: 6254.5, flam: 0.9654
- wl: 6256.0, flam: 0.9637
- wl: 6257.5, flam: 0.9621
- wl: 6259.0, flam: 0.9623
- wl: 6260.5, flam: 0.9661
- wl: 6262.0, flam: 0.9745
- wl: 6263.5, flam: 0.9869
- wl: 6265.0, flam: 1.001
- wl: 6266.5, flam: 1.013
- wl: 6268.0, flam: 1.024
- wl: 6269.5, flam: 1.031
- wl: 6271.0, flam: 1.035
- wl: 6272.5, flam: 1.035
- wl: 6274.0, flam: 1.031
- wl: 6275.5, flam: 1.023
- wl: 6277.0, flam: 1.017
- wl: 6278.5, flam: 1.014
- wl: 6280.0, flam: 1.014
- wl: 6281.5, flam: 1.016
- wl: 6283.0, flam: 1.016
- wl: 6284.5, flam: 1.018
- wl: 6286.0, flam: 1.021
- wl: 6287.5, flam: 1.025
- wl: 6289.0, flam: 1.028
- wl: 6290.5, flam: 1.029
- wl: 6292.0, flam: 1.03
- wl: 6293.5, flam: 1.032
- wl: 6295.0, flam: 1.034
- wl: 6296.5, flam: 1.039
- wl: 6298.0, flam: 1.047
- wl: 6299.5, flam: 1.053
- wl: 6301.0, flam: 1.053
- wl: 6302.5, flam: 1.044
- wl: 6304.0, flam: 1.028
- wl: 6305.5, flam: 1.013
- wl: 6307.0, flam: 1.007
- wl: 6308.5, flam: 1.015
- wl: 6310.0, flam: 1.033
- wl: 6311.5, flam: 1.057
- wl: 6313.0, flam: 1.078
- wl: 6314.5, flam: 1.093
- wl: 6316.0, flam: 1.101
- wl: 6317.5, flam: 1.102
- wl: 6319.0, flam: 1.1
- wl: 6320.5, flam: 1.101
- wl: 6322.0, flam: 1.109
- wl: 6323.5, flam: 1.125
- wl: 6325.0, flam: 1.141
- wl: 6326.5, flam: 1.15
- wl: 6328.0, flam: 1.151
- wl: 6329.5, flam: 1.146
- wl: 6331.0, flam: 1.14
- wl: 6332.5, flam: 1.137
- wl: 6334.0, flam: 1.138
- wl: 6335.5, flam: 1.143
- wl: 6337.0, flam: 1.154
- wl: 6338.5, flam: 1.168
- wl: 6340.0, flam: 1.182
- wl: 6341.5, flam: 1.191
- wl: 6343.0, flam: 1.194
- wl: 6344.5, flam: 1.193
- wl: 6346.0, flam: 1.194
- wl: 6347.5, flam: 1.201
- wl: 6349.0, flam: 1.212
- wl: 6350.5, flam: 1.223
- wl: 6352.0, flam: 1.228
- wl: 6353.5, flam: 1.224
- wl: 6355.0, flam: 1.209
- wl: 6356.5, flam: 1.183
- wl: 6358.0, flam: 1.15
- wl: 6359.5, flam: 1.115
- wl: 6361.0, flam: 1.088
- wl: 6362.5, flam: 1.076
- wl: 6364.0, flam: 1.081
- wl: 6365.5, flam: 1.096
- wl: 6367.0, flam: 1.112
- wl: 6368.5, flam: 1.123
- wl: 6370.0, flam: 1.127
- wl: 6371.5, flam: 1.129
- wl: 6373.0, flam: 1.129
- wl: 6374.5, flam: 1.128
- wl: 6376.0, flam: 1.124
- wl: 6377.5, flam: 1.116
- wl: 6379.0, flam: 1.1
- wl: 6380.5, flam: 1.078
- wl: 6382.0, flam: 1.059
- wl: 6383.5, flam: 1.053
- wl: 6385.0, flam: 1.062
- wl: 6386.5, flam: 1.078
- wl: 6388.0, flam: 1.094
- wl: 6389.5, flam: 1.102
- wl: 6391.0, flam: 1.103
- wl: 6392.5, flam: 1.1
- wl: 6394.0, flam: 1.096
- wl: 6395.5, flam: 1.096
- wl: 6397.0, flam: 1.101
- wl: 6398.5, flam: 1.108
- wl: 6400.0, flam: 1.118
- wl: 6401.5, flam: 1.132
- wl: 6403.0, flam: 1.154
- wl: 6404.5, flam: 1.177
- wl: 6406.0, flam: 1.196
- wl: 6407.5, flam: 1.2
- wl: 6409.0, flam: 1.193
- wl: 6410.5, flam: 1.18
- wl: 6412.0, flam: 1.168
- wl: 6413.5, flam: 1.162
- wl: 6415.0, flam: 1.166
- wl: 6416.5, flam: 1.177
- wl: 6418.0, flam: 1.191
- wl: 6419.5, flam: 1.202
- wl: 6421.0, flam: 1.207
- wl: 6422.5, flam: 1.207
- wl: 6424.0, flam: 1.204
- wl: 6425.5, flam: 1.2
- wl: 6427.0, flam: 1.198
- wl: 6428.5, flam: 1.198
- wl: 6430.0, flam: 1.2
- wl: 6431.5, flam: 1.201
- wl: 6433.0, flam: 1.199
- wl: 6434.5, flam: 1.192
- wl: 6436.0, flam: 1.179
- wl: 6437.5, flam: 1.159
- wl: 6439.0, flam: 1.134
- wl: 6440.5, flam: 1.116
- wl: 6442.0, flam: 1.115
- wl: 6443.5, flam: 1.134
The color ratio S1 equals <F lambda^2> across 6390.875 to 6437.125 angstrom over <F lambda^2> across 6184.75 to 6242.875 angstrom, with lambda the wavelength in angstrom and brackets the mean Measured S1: 1.3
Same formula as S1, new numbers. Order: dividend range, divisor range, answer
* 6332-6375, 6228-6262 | 1.23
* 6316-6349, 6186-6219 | 1.20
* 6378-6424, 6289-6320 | 1.12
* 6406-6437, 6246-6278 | 1.27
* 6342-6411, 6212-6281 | 1.20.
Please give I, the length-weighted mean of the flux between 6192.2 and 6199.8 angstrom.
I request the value 0.966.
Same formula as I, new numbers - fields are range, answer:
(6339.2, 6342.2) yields 1.19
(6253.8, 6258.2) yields 0.964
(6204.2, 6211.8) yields 1.04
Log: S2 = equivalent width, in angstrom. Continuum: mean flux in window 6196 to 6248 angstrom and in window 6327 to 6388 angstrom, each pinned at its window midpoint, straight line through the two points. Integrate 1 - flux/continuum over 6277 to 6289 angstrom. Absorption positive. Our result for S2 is 0.4 angstrom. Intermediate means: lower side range 0.989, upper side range 1.14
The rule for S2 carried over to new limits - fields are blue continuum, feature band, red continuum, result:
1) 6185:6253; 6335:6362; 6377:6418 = -2.3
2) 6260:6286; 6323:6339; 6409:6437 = -0.9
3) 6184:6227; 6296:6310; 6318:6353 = 1.1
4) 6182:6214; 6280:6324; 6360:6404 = 0.6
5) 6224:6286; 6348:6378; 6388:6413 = -1.2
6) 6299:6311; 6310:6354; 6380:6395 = -4.2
